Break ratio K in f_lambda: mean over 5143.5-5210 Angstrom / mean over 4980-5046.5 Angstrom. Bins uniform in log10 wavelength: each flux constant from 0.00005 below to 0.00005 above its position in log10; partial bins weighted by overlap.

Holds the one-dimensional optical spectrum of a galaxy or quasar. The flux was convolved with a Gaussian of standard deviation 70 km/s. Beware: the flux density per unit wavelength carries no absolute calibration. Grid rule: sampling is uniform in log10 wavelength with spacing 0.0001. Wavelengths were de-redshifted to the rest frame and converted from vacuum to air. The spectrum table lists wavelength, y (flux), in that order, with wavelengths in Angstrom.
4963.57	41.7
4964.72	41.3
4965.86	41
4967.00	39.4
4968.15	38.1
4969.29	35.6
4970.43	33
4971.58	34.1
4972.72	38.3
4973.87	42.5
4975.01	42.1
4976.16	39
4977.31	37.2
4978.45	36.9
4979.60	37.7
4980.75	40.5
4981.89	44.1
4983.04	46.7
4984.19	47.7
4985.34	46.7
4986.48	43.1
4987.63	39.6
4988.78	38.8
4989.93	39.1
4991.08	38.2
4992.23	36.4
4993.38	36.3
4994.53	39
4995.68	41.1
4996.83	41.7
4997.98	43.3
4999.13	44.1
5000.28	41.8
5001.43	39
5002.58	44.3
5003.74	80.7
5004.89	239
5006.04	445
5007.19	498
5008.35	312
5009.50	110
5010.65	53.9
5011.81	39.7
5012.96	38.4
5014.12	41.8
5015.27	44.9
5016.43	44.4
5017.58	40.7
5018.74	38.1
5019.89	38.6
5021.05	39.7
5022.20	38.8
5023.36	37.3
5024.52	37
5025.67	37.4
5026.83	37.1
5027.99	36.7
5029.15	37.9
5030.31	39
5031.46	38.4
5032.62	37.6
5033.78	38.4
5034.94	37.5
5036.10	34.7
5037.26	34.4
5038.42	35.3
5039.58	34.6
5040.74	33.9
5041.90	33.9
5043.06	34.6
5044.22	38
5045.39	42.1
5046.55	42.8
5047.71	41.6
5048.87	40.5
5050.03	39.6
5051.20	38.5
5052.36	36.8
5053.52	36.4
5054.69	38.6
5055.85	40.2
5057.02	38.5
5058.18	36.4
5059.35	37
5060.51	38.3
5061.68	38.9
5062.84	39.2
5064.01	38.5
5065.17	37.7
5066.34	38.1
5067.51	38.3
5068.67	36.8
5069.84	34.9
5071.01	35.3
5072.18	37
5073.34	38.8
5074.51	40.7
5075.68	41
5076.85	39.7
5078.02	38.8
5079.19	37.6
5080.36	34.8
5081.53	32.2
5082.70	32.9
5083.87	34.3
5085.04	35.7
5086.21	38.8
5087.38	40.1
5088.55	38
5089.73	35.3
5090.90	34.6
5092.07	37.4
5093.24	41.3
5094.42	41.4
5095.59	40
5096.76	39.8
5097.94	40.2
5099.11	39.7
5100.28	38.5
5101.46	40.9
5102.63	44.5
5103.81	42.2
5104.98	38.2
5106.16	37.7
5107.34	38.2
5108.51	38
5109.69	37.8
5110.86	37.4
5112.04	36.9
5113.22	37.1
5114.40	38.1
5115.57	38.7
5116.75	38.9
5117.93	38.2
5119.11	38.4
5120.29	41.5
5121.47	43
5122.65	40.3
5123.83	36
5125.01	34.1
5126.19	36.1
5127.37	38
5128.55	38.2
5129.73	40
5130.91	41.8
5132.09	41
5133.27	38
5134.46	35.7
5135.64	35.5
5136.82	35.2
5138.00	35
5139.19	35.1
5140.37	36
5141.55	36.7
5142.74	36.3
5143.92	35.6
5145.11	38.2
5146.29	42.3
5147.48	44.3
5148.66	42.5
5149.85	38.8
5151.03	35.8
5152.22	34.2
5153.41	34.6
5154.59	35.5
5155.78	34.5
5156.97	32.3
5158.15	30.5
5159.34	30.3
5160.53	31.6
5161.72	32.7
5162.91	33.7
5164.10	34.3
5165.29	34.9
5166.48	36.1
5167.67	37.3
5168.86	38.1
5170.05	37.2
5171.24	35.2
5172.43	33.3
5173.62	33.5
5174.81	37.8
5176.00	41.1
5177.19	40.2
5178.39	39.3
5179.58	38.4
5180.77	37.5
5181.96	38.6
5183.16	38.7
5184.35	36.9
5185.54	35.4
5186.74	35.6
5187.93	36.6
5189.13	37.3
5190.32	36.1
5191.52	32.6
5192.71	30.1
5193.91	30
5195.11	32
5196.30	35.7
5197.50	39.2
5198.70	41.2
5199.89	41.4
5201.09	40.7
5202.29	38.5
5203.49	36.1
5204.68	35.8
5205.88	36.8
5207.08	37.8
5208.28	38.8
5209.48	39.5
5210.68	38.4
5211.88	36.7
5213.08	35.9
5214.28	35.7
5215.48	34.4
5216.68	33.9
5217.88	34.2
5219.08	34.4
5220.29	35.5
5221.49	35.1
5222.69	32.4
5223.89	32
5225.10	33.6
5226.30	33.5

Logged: 0.56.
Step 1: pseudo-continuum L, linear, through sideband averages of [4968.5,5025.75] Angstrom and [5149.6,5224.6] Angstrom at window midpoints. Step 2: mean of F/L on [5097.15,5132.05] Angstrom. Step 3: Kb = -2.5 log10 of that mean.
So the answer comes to 0.24 mag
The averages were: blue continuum 69.5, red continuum 35.8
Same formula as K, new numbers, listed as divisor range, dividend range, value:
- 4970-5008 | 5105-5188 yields 0.49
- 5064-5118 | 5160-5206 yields 0.95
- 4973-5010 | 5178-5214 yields 0.43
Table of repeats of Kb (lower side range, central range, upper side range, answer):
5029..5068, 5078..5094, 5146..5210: 0.03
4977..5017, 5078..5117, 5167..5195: 0.44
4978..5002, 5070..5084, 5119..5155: 0.06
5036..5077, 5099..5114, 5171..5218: -0.04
